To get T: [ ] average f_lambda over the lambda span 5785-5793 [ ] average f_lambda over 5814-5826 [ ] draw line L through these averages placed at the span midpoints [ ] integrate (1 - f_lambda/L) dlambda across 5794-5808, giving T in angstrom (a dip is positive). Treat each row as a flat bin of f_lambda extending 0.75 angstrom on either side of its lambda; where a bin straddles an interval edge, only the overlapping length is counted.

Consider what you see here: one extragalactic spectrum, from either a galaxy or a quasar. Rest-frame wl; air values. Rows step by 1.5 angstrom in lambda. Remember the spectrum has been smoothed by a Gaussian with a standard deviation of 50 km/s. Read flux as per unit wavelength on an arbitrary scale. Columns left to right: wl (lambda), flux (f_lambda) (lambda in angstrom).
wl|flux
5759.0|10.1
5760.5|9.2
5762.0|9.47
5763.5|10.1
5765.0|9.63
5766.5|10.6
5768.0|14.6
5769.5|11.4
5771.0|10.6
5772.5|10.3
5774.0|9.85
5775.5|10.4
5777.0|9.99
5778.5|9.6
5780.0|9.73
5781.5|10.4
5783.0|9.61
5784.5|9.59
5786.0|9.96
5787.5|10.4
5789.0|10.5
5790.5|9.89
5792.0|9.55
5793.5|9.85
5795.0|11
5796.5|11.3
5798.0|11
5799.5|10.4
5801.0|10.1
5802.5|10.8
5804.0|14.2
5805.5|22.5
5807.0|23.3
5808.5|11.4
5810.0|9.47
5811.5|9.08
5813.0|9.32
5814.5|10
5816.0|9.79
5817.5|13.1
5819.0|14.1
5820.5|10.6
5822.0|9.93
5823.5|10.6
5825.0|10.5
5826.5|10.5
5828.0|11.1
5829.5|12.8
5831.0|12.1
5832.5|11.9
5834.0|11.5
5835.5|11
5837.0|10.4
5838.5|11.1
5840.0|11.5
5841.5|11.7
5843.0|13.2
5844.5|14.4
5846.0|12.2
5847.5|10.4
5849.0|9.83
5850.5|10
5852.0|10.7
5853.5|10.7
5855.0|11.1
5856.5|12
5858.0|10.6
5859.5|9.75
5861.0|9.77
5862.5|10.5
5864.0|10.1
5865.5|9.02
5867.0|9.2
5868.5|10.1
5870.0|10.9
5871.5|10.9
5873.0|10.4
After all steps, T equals -4.3 angstrom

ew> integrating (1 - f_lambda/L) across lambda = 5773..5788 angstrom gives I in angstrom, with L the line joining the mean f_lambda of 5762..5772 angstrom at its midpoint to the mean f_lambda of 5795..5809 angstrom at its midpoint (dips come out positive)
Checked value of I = 2.6 angstrom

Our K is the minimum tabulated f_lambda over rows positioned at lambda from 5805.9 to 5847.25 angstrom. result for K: 9.08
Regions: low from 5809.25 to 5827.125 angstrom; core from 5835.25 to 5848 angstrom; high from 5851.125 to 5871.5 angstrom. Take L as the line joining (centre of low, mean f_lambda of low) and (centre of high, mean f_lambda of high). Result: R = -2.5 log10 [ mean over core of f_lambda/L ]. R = -0.133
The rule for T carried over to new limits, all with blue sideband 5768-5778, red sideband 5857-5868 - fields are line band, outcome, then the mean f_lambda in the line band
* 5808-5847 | -4.0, 11.3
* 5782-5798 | 0.5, 10.2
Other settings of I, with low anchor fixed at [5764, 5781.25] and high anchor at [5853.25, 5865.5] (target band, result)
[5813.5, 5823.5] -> -0.6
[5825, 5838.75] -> -1.1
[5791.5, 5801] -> 0.0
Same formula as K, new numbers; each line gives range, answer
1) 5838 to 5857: 9.83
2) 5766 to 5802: 9.55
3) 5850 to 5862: 9.75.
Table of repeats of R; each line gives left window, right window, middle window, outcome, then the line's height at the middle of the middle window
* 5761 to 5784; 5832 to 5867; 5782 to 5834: -0.08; 10.7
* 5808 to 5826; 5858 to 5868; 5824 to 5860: -0.11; 10.2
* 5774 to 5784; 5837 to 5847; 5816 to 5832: 0.01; 11.5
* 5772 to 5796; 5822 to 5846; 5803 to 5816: -0.23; 10.8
